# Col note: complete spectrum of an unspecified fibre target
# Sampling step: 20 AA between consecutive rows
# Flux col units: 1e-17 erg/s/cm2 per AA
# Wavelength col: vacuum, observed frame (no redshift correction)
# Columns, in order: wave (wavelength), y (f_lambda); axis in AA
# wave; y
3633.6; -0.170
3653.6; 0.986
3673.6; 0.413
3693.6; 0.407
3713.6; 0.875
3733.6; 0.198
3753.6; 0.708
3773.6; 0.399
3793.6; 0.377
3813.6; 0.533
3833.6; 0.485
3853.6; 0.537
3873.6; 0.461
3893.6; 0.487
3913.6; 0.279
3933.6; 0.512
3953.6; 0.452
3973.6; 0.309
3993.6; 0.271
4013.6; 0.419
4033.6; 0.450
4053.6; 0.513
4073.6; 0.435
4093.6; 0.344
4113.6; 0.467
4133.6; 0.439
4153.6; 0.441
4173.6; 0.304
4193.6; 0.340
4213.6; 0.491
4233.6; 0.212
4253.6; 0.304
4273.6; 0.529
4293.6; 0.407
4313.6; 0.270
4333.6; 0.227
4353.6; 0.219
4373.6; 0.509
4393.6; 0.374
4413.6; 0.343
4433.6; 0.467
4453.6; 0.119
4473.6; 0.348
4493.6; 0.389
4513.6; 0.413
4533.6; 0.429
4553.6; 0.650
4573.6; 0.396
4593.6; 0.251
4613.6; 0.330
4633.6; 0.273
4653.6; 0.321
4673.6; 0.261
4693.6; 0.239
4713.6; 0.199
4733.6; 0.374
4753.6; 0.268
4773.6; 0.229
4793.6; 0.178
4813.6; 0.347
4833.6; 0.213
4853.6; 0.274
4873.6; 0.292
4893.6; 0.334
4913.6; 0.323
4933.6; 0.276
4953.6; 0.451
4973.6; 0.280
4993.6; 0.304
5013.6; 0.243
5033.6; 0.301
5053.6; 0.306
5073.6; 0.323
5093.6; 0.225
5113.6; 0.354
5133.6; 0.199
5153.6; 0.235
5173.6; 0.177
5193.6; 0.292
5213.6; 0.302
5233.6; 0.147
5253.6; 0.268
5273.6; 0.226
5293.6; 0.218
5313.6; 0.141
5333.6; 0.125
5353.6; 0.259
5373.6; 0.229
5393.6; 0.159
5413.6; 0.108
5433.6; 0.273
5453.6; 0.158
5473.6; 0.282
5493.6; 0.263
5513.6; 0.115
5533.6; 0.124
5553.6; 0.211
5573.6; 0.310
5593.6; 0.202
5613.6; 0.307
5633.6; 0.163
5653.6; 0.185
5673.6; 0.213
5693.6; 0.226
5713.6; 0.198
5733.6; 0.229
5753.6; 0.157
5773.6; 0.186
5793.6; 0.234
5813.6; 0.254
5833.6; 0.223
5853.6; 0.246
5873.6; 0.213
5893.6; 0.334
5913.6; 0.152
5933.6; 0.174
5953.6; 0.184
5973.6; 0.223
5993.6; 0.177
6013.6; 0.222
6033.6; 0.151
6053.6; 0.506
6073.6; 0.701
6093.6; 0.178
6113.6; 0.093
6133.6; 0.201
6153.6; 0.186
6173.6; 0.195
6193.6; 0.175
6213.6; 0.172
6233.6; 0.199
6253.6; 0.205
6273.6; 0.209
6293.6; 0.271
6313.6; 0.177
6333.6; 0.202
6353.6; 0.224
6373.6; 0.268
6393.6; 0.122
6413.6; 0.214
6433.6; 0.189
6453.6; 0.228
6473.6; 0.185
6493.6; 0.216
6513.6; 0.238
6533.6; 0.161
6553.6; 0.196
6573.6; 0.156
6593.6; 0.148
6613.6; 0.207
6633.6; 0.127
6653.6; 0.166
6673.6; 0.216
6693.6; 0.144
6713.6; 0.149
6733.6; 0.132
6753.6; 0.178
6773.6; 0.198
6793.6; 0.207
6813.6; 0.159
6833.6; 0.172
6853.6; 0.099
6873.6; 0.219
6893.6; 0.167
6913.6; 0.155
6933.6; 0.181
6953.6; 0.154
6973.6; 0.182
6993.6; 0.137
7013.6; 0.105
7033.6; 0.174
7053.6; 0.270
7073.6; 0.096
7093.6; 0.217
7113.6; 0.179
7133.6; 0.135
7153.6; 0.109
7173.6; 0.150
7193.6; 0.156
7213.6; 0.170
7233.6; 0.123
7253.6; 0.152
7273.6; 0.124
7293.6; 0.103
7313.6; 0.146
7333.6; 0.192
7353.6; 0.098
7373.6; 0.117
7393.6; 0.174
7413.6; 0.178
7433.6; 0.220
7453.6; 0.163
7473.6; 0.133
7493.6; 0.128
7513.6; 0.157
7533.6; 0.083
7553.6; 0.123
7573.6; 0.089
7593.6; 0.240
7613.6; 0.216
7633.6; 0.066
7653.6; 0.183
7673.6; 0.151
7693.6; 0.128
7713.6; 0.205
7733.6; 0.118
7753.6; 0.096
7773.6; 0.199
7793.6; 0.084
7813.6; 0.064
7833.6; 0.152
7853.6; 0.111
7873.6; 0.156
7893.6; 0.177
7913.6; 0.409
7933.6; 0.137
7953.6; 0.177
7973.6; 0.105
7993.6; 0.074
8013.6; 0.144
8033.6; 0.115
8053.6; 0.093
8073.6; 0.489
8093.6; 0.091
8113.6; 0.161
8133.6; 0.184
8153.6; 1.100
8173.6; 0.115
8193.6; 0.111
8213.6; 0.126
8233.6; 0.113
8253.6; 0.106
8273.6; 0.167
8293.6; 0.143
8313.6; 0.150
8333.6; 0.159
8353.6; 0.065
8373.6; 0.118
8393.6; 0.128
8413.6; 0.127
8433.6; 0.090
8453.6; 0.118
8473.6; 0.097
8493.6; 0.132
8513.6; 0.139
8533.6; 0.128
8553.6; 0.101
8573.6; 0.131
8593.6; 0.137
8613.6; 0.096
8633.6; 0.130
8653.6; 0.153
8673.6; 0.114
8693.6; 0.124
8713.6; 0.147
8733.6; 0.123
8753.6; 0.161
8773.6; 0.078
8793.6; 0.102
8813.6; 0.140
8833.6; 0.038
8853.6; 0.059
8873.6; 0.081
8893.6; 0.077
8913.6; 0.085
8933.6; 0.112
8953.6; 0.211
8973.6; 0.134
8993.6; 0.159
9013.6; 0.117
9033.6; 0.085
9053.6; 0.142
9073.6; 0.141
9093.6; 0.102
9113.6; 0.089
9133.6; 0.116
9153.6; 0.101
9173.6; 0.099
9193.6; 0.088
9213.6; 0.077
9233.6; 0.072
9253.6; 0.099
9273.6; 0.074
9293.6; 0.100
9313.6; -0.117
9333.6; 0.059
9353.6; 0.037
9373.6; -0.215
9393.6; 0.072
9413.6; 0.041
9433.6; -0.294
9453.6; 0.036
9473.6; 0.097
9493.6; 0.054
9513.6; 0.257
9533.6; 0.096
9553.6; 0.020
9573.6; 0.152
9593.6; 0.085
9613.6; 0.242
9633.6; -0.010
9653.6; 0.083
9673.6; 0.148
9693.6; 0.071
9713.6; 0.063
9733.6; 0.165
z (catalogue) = 0.626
